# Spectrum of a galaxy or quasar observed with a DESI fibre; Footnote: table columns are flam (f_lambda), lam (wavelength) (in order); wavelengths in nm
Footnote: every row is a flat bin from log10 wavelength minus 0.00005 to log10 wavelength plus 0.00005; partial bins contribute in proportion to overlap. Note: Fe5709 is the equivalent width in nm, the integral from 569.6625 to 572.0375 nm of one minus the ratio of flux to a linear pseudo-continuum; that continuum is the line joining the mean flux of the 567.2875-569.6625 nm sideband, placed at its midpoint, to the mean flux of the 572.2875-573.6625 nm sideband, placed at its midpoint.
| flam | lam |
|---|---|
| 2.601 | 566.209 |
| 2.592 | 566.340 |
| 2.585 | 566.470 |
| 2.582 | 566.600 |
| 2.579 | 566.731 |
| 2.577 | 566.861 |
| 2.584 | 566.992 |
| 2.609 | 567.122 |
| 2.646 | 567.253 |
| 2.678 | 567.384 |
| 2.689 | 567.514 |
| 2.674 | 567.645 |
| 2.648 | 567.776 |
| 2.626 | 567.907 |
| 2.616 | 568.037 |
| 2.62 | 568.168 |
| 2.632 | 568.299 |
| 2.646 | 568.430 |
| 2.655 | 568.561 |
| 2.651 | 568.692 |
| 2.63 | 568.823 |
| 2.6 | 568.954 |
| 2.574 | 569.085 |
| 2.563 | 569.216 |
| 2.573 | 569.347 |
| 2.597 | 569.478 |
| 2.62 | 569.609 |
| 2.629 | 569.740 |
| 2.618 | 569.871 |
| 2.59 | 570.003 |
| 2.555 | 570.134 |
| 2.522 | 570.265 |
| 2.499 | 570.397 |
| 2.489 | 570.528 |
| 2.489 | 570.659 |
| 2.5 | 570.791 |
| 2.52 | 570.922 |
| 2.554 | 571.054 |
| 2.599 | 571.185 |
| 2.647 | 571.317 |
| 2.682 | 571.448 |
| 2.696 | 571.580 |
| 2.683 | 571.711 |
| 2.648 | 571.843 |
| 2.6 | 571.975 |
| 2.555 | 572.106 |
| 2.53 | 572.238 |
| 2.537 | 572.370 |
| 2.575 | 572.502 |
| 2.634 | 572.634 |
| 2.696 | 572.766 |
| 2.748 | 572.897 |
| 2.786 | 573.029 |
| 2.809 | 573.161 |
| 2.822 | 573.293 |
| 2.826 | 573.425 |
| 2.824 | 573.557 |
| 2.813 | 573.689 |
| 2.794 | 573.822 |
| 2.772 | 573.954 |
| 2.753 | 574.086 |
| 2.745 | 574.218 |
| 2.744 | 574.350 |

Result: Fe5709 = 0.084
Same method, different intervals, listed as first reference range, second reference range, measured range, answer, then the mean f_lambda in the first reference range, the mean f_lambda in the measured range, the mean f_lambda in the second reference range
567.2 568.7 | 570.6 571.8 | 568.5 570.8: 0.04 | 2.65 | 2.58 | 2.6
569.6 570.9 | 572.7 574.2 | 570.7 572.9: 0.05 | 2.55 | 2.61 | 2.79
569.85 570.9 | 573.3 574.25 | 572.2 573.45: 0.01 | 2.53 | 2.7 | 2.79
